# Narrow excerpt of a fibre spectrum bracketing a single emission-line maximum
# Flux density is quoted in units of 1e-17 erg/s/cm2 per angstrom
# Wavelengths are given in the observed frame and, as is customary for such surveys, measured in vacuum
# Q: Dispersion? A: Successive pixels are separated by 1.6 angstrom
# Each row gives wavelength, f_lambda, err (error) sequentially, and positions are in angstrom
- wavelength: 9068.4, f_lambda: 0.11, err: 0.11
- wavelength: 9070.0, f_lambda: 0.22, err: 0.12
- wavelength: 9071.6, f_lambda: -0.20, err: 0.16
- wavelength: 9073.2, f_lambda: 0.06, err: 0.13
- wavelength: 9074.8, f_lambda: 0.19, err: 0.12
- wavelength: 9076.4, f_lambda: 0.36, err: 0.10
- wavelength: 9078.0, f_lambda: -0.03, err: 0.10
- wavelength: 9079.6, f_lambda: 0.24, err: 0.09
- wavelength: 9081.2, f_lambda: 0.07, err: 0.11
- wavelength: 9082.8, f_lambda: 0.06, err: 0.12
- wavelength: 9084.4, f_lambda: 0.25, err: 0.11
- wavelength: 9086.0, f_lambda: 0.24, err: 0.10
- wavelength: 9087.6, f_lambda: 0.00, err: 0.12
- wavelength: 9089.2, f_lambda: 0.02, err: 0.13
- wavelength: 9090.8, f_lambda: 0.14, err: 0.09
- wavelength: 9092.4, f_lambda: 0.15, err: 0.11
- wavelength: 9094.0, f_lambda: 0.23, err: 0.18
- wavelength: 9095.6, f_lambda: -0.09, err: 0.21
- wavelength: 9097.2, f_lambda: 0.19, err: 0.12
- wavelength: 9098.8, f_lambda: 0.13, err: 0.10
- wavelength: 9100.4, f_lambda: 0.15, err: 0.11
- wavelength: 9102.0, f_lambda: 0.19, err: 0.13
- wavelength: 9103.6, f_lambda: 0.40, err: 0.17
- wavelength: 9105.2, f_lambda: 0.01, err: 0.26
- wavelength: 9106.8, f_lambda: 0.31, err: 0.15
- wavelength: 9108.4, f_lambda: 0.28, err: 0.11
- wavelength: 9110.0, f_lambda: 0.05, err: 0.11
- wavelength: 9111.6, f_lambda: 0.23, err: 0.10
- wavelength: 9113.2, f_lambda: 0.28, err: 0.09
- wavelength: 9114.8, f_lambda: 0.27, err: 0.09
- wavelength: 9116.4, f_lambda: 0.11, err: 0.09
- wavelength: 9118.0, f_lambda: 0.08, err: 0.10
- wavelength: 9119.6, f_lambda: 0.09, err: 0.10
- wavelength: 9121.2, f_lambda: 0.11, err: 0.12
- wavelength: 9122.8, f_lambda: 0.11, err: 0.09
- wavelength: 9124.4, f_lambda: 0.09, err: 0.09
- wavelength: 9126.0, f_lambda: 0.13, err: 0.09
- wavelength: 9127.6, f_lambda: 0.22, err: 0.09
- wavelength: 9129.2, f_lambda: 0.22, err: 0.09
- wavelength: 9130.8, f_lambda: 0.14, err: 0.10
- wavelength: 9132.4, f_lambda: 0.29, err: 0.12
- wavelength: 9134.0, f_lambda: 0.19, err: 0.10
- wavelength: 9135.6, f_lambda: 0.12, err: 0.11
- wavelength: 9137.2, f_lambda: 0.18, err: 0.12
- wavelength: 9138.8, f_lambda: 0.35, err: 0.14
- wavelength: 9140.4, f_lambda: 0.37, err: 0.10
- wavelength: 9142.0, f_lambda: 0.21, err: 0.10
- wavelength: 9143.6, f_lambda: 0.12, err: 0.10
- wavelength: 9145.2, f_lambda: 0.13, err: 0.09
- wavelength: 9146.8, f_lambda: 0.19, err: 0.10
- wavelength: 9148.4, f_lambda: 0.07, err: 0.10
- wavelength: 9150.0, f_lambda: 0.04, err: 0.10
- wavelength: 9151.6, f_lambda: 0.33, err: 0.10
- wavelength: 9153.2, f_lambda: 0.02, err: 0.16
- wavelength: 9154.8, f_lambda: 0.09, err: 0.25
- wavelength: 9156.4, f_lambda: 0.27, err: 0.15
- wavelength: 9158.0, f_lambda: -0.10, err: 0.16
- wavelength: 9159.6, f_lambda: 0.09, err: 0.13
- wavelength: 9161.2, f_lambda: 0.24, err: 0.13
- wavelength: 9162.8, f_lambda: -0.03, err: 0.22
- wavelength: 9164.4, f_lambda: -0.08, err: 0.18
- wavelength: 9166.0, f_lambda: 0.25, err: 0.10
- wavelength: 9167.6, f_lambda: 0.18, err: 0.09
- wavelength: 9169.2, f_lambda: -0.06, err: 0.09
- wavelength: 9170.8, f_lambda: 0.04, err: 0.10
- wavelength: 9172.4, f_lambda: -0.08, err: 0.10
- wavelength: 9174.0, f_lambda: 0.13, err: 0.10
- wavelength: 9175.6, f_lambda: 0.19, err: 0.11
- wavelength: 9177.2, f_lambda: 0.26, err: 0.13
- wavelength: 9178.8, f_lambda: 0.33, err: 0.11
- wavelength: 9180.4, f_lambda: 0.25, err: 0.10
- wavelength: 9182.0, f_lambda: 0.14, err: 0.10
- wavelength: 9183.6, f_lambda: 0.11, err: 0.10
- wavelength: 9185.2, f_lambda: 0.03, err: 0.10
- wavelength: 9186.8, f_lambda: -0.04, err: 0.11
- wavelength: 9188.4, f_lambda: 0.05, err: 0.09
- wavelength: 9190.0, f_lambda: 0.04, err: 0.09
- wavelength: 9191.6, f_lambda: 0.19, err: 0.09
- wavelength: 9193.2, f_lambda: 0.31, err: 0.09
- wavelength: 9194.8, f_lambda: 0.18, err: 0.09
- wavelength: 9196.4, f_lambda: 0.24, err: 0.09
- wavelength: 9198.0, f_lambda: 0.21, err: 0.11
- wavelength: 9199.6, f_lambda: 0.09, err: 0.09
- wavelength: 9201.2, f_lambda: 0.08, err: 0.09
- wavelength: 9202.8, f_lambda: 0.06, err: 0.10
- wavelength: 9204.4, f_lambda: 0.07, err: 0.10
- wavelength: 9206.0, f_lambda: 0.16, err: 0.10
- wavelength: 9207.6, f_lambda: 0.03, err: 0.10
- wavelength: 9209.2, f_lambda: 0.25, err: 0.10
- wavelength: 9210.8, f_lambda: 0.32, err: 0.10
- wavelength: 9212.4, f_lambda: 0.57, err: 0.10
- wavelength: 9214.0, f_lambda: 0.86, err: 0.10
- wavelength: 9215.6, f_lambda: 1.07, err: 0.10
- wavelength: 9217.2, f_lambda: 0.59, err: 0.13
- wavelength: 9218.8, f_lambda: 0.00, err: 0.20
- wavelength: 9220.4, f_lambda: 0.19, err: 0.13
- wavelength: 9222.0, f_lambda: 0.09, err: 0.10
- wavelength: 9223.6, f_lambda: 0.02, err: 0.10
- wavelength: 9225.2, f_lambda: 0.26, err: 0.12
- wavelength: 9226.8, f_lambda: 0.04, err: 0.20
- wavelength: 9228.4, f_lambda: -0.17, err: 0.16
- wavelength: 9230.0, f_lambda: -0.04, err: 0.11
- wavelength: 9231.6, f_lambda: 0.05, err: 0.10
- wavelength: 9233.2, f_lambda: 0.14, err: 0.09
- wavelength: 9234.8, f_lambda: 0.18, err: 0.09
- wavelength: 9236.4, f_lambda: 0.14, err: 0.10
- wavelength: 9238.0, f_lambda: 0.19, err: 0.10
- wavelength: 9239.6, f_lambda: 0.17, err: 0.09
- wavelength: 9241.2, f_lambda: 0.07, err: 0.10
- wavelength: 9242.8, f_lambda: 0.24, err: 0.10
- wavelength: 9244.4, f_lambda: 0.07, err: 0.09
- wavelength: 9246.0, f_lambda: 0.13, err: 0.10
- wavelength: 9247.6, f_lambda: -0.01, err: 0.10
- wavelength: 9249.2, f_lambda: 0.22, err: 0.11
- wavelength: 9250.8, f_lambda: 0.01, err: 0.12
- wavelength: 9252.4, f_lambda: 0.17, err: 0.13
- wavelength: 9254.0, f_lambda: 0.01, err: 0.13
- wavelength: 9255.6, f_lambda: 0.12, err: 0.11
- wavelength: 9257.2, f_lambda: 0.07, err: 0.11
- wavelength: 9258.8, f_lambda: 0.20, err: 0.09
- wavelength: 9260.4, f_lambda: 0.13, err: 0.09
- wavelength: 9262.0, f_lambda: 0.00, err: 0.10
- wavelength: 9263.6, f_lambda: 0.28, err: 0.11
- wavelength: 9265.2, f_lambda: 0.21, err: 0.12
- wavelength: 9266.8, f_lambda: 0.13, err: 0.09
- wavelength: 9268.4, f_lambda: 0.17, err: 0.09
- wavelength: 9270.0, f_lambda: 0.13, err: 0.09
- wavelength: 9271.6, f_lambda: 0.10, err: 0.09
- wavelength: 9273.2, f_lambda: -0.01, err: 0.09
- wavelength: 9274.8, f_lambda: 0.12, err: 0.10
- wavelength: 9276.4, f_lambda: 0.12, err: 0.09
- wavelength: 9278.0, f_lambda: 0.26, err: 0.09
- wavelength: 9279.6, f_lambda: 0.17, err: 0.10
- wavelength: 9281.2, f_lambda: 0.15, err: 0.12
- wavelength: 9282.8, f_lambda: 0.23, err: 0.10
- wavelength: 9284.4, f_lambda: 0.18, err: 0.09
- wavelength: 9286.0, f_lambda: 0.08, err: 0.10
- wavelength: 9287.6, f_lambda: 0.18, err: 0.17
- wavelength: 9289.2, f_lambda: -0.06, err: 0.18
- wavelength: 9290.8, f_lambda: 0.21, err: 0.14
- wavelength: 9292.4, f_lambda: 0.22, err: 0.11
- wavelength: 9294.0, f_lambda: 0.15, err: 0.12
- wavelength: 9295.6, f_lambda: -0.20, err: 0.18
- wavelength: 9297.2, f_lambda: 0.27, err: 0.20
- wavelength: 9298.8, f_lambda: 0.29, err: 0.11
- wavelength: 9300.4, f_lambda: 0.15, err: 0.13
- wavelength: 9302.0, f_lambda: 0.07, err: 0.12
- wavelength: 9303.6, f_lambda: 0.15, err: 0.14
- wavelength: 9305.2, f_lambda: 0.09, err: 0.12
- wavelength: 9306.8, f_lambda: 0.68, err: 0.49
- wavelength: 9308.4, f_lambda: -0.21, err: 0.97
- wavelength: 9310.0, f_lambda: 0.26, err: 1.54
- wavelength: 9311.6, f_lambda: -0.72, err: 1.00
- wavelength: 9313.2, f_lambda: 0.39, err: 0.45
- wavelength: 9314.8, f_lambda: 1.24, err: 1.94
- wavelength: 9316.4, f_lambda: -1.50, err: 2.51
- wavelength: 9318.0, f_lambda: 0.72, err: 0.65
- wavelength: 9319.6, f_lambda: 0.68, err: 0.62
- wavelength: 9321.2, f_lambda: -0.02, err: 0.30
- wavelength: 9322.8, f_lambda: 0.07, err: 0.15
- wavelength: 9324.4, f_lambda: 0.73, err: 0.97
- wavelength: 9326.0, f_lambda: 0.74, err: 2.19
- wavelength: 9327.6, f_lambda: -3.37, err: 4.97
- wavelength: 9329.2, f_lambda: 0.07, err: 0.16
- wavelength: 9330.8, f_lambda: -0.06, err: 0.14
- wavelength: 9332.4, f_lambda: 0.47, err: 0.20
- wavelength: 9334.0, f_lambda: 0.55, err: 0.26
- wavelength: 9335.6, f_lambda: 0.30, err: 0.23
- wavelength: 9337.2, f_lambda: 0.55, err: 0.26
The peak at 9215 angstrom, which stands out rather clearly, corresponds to H-beta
